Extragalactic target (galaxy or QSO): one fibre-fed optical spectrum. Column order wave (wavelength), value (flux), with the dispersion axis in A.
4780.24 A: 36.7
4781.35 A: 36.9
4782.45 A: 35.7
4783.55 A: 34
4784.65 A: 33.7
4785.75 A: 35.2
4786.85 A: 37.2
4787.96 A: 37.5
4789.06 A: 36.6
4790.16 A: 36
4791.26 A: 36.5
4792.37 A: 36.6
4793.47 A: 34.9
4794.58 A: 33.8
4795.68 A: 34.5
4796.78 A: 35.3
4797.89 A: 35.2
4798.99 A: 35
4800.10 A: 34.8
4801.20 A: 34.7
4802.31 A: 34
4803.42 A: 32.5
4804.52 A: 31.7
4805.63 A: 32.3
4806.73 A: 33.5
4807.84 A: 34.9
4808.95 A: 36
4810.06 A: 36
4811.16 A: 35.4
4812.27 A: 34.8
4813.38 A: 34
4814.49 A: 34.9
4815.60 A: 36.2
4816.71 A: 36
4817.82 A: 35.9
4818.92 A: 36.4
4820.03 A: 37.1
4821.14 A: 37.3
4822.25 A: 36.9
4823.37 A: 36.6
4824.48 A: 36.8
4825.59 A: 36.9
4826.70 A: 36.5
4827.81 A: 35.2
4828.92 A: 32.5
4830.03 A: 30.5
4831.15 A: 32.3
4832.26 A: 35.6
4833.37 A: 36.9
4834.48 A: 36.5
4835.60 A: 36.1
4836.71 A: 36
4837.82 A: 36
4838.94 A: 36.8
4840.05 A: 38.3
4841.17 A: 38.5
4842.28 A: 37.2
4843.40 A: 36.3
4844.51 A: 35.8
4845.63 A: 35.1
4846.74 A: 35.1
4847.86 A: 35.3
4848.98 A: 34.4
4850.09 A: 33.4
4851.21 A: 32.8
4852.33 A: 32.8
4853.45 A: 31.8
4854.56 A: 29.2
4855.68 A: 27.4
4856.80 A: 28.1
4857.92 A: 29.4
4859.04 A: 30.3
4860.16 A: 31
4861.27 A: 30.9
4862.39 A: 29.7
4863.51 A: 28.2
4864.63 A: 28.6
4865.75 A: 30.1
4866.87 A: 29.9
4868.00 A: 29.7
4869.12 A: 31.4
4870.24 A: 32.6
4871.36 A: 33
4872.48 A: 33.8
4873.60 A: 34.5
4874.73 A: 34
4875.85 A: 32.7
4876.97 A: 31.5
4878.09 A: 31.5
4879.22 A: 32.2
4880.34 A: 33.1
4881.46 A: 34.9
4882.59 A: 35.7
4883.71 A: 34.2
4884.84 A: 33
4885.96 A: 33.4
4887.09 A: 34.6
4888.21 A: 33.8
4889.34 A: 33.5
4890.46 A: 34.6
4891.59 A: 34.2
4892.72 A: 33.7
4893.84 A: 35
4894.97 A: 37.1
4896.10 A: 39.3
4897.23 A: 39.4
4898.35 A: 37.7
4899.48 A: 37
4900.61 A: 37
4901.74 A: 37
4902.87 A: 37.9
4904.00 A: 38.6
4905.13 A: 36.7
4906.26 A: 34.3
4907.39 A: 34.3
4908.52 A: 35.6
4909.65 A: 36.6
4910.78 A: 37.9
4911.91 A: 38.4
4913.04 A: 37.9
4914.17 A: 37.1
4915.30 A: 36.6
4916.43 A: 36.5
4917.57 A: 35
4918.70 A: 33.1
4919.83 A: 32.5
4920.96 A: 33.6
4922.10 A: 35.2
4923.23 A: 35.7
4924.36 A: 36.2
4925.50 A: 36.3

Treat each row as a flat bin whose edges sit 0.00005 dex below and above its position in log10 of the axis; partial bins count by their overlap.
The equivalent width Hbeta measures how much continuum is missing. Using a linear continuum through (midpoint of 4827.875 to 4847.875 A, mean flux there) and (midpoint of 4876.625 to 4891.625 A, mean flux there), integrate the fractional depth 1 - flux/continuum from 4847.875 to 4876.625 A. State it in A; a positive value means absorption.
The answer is 2.7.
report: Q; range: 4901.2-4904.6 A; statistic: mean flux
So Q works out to 37.8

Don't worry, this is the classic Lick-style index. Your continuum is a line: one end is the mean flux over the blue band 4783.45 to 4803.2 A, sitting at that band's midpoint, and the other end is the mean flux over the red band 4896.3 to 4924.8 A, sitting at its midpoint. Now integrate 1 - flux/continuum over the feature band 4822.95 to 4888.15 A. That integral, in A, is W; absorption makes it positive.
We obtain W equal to 4.5 A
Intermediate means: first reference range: 35.3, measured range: 33.4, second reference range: 36.4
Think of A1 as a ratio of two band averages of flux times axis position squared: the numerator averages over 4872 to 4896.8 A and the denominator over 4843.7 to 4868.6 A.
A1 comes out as 1.10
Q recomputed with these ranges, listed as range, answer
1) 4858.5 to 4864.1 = 30.1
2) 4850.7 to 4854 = 32.4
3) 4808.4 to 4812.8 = 35.6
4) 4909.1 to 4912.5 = 37.7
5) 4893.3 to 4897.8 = 37.7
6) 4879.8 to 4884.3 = 34.5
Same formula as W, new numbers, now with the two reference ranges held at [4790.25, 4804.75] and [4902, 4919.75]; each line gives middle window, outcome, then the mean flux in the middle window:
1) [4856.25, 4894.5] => 3.79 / 32.3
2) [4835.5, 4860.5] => 1.16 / 33.8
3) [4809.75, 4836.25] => -0.37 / 35.6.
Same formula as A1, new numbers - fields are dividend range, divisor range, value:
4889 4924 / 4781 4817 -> 1.08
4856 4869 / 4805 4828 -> 0.85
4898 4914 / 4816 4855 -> 1.07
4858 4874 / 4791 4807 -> 0.93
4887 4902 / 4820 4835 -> 1.04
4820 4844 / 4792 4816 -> 1.05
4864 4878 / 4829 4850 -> 0.91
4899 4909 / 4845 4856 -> 1.13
